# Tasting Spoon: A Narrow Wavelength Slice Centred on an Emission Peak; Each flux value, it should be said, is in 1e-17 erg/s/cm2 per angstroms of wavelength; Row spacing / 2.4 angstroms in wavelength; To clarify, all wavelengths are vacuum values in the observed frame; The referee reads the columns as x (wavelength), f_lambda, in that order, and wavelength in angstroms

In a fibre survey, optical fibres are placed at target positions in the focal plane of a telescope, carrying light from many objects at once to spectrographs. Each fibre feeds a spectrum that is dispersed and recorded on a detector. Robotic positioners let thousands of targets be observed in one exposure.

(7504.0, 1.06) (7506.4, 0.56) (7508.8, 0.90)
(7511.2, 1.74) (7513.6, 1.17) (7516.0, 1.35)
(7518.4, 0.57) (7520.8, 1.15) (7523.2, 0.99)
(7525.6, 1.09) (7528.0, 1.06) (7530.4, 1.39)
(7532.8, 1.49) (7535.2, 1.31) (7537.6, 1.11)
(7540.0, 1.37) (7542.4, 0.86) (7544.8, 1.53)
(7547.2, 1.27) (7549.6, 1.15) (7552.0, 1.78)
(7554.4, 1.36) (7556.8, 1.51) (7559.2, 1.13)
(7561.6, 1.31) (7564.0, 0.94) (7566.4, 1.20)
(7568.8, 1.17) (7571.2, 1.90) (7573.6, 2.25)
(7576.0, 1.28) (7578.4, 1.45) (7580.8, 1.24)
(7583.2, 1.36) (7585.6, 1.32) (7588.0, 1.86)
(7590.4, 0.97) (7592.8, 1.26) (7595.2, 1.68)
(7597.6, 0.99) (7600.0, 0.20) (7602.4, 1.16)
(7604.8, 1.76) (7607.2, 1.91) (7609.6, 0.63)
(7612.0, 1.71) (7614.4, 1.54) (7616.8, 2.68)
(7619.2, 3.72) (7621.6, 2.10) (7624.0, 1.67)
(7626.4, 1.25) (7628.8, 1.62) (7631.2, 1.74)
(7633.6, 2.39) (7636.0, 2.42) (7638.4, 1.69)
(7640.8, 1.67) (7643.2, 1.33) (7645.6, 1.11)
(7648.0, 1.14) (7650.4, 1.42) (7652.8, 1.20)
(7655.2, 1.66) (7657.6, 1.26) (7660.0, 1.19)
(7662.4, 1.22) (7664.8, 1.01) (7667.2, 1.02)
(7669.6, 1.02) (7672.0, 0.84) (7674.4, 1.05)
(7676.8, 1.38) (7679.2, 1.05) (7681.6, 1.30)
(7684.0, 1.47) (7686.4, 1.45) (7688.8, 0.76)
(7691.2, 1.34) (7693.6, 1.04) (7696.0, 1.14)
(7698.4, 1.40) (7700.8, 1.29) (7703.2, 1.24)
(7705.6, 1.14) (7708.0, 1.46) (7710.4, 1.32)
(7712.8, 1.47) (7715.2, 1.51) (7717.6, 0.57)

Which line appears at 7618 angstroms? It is [S II]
